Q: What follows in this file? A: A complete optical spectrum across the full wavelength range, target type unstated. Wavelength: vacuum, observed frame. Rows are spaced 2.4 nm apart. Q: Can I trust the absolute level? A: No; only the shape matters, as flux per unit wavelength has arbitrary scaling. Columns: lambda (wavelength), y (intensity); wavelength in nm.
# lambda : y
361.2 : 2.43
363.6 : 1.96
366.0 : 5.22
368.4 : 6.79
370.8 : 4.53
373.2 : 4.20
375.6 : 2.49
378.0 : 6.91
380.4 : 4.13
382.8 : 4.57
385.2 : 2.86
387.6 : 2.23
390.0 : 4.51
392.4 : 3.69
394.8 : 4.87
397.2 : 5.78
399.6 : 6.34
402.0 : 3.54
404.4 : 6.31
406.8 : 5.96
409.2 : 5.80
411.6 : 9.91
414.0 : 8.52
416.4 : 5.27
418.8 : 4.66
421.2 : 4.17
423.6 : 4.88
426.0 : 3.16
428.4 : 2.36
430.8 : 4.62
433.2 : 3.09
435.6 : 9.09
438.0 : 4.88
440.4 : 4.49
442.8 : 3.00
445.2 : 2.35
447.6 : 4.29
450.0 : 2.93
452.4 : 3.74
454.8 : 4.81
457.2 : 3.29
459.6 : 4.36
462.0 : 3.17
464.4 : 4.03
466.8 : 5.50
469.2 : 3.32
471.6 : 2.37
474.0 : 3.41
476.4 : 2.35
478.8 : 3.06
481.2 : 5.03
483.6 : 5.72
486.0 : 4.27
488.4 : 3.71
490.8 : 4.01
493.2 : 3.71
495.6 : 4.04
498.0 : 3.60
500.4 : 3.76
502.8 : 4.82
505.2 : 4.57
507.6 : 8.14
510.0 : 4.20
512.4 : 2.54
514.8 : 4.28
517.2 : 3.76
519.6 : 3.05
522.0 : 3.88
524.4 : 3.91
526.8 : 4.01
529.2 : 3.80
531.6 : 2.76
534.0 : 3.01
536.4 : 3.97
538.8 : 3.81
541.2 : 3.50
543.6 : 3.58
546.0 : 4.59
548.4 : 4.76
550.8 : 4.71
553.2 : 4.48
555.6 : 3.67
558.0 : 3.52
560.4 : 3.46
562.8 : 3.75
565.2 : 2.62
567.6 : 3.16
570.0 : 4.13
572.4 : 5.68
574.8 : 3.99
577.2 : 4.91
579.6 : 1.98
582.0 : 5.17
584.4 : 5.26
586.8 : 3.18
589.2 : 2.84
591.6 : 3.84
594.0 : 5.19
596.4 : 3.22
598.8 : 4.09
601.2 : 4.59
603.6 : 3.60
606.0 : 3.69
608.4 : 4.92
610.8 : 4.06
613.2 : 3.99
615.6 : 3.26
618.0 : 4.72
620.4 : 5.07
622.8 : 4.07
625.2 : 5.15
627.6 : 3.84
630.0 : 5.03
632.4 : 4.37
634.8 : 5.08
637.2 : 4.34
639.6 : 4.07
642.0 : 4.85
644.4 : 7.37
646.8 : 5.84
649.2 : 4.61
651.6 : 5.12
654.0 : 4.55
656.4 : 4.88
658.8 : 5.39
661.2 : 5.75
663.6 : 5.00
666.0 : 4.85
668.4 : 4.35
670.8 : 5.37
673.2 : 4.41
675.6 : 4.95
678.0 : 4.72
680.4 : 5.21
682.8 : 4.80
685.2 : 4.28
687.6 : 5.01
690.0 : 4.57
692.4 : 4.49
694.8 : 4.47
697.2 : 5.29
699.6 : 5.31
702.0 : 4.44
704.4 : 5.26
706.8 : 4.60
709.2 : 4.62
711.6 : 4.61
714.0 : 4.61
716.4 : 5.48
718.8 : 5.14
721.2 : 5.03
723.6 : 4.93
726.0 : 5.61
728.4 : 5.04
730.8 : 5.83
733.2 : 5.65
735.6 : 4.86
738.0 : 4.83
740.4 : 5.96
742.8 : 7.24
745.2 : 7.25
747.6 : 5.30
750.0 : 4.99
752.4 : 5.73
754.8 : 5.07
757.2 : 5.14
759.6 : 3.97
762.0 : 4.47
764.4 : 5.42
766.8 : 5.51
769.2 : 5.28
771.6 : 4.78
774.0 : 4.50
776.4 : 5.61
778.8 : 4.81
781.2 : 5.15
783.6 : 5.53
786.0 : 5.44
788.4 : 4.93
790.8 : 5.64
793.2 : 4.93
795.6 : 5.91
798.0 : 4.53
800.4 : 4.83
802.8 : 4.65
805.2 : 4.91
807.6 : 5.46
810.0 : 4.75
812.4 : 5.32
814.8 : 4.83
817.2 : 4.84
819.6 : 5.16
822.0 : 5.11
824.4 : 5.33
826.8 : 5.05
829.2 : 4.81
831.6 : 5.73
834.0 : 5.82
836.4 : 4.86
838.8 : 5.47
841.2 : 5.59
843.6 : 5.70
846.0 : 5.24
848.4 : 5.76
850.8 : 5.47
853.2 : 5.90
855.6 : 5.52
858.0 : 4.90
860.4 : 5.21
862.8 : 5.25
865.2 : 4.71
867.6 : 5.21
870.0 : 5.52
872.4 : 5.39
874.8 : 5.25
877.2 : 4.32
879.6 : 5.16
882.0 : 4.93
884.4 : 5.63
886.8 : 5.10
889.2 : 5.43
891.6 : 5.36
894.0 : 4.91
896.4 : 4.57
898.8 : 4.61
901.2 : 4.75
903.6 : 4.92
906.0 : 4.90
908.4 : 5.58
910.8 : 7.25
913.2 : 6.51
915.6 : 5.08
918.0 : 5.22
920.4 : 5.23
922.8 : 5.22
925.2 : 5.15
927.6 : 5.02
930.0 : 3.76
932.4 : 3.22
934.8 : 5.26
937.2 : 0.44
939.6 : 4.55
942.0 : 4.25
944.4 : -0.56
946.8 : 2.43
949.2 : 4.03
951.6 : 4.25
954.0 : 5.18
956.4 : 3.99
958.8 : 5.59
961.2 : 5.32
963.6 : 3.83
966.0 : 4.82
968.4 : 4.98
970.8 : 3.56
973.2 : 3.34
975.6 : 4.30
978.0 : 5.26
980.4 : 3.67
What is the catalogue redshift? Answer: 0.39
